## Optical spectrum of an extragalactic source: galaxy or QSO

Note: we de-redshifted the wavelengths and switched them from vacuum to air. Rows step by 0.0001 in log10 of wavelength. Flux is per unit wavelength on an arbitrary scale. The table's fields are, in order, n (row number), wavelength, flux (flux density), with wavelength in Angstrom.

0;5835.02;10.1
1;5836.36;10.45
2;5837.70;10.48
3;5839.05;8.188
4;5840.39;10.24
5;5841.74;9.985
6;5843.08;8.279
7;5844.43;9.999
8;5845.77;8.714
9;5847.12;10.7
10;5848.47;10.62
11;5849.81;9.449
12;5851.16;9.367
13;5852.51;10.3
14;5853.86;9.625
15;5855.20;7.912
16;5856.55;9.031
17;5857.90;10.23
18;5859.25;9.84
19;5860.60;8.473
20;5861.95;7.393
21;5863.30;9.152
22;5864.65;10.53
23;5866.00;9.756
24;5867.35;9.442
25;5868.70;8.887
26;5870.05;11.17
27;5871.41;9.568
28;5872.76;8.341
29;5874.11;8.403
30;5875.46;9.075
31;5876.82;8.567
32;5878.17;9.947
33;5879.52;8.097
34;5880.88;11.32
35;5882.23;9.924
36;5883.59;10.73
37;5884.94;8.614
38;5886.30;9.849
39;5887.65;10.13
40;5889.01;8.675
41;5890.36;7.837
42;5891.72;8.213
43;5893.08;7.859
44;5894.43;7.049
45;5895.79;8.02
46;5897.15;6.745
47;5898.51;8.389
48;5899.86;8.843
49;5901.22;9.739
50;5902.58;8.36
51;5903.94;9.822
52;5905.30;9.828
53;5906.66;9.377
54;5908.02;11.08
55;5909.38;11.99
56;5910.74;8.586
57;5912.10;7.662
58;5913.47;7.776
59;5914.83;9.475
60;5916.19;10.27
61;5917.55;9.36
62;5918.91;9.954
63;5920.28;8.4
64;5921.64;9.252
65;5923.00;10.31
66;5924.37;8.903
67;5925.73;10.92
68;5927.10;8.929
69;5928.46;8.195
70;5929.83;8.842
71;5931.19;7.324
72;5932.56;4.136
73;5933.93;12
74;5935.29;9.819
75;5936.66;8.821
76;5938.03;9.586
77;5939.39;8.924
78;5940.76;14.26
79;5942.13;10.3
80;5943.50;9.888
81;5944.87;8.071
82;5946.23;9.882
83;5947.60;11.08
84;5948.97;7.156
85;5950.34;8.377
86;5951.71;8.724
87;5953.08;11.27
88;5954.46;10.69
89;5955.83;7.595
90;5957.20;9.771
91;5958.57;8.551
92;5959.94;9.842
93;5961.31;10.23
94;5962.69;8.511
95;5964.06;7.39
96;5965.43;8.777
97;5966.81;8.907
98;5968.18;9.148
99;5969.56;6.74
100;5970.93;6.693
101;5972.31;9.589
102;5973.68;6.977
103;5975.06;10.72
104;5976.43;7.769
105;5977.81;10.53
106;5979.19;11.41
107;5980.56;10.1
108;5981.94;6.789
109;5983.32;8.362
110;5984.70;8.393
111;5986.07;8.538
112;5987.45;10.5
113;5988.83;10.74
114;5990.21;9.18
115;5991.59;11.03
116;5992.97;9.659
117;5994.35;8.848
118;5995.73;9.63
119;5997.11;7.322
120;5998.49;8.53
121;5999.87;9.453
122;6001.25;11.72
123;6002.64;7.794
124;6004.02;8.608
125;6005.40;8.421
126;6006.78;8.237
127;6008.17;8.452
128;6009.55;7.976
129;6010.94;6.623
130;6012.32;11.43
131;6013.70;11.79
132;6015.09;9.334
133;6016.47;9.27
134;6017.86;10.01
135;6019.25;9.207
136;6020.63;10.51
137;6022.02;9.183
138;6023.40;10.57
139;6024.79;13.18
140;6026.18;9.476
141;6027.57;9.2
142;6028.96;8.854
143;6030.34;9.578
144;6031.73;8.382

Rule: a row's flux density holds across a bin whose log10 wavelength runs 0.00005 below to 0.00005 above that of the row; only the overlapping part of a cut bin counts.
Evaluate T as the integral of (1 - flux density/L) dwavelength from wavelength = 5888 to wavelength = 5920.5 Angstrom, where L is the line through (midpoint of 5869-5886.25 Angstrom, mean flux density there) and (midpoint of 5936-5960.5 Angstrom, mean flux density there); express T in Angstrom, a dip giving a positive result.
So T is 2.1 Angstrom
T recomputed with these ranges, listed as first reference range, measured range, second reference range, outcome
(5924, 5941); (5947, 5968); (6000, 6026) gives 0.38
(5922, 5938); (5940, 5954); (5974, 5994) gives -1.20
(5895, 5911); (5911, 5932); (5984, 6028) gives 0.62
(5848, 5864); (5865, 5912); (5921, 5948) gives 0.87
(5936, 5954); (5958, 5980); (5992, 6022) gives 1.51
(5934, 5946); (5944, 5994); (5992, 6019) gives 2.81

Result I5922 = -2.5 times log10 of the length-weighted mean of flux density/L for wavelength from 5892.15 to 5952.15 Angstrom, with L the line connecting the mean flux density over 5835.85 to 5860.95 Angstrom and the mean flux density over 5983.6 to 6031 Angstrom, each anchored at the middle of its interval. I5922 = 0.04 mag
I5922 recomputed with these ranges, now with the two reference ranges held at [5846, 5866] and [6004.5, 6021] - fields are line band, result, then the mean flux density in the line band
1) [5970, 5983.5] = 0.05 mag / 8.88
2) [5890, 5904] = 0.15 mag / 8.2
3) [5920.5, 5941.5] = 0.00 mag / 9.33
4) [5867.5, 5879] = 0.02 mag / 9.24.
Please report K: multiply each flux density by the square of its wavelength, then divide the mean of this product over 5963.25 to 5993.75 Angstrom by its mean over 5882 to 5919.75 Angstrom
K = 1.02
